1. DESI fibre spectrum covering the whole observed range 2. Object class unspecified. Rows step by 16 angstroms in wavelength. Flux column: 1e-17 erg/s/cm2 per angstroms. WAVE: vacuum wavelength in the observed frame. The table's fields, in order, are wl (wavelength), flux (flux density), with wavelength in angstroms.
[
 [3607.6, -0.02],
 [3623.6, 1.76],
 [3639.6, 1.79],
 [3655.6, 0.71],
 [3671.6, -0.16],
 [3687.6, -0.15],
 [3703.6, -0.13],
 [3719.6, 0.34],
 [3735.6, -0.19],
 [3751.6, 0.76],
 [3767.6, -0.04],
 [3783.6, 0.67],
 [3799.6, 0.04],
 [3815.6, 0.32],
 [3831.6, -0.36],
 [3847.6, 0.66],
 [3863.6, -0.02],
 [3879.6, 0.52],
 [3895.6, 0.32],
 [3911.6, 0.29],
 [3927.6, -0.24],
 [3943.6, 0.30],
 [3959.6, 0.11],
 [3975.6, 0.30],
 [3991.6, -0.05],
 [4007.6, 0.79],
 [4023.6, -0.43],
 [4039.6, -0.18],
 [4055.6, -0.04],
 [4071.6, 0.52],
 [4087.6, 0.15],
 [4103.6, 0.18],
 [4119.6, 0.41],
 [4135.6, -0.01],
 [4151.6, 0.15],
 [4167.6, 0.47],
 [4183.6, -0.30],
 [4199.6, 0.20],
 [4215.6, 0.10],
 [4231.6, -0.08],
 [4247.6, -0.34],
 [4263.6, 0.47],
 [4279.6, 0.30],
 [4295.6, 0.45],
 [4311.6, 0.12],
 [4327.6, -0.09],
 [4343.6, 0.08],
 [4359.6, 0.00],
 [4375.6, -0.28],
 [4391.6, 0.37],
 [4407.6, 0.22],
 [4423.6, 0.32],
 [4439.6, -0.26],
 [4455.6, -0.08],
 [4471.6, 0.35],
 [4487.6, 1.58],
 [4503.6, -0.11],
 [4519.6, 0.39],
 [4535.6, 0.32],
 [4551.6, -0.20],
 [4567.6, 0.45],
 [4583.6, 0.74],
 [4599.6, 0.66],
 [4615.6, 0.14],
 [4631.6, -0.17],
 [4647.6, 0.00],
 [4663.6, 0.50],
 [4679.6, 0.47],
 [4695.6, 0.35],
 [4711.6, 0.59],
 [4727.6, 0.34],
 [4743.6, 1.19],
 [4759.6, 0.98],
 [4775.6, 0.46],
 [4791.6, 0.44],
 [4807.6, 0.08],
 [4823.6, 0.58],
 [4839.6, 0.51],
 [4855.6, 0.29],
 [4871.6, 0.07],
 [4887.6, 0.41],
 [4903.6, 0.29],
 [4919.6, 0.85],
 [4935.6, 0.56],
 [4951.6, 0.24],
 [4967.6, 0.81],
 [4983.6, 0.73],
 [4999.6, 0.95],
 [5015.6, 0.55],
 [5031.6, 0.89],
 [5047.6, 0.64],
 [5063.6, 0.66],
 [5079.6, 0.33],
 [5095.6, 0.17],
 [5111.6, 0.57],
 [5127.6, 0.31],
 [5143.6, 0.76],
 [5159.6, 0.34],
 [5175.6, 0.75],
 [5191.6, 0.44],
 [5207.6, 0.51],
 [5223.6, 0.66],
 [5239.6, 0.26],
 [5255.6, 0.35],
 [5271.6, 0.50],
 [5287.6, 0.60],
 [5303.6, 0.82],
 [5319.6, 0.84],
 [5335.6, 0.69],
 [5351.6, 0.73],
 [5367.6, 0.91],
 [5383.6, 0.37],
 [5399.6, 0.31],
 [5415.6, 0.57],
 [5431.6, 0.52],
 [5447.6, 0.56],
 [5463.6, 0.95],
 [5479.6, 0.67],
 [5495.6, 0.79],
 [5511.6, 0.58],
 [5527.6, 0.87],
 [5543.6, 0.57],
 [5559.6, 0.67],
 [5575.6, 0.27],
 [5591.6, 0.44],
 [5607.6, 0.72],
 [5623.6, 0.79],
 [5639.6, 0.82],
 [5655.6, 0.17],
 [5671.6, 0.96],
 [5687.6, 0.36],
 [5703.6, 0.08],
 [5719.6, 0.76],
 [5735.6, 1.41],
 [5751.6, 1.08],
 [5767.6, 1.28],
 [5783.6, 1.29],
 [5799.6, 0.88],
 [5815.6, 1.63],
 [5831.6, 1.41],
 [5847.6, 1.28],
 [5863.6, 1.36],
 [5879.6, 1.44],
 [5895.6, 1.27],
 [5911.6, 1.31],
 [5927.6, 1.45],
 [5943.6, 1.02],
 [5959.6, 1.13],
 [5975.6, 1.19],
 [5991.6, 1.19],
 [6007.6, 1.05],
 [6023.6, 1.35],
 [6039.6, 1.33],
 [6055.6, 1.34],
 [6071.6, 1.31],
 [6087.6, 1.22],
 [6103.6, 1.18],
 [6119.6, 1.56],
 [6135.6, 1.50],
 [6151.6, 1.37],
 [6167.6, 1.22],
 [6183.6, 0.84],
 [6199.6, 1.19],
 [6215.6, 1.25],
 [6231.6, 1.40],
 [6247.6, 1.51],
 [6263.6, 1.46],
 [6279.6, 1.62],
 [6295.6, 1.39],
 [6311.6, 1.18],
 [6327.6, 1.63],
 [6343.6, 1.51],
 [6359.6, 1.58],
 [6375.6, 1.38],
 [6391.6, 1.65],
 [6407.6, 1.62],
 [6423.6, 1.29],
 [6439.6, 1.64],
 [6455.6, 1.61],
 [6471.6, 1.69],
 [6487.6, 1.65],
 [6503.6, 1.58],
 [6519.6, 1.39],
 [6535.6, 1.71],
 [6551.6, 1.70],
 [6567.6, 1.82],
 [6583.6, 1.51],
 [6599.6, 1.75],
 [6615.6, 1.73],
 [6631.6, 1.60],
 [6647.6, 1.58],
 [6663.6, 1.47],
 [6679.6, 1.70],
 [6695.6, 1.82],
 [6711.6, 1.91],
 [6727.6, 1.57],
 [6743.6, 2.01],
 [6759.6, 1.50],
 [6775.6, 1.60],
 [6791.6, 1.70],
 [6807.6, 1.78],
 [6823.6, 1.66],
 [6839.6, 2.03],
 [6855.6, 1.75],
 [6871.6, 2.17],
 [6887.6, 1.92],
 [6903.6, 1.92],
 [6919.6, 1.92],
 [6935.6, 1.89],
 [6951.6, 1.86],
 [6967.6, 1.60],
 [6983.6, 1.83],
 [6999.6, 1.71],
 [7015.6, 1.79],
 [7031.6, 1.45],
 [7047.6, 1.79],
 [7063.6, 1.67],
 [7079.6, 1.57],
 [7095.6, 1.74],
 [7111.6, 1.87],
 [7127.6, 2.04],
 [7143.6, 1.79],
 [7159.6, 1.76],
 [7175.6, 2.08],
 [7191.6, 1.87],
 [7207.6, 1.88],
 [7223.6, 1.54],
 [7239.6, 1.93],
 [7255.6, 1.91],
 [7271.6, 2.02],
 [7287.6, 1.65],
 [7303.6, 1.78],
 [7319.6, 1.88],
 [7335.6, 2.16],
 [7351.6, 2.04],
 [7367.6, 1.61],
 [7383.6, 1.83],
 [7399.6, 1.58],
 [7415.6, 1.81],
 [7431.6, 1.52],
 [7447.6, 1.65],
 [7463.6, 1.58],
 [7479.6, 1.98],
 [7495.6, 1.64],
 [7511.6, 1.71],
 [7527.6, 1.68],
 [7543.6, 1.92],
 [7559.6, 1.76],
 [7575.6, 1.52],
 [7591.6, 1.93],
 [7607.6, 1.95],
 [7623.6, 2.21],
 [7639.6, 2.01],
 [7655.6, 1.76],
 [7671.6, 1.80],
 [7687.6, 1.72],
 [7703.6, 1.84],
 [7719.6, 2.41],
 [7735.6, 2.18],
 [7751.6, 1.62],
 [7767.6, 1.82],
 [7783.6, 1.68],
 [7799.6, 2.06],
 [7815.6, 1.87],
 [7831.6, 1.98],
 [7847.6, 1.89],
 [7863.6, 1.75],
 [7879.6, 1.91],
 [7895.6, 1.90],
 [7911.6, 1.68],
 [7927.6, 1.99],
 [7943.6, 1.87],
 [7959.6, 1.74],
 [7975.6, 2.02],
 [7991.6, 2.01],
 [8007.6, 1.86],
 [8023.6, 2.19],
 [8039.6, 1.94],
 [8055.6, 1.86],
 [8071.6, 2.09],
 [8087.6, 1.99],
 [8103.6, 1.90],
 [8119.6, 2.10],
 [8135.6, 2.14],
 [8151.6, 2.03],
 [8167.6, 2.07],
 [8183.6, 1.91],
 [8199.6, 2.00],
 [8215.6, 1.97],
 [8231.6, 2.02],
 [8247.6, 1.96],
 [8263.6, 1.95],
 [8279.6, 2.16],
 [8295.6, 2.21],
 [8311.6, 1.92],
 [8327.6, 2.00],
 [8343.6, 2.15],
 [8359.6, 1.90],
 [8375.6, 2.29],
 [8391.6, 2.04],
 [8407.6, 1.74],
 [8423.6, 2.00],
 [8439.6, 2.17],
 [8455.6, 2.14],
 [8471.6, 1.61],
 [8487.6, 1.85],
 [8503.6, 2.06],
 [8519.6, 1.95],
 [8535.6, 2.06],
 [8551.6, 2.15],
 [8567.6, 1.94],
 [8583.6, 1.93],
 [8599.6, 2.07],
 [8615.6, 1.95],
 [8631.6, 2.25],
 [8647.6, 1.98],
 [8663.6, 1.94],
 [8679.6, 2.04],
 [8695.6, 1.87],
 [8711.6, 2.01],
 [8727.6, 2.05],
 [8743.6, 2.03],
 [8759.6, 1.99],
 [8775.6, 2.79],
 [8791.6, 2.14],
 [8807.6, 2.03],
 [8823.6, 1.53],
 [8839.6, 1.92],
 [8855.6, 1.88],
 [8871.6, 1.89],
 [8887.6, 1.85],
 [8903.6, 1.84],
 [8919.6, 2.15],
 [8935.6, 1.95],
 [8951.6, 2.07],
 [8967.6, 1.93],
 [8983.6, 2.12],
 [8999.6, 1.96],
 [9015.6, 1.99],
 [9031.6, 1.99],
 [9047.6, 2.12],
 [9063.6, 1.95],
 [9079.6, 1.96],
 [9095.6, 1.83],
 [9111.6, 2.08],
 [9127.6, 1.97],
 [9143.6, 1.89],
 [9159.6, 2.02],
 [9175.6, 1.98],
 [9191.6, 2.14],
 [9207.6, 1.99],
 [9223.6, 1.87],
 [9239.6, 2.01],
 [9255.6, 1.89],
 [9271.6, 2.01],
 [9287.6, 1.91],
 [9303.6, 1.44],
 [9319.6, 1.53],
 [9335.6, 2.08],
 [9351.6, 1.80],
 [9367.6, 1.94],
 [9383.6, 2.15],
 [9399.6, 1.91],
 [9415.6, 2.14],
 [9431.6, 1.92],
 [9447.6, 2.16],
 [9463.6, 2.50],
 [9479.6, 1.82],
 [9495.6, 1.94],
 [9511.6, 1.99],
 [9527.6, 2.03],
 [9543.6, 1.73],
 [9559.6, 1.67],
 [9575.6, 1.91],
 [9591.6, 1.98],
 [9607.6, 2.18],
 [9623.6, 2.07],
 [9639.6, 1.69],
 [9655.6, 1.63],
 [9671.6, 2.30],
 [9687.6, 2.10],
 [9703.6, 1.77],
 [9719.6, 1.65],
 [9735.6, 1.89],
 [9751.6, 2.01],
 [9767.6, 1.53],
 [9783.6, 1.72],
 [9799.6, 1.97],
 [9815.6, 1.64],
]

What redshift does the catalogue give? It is 0.44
